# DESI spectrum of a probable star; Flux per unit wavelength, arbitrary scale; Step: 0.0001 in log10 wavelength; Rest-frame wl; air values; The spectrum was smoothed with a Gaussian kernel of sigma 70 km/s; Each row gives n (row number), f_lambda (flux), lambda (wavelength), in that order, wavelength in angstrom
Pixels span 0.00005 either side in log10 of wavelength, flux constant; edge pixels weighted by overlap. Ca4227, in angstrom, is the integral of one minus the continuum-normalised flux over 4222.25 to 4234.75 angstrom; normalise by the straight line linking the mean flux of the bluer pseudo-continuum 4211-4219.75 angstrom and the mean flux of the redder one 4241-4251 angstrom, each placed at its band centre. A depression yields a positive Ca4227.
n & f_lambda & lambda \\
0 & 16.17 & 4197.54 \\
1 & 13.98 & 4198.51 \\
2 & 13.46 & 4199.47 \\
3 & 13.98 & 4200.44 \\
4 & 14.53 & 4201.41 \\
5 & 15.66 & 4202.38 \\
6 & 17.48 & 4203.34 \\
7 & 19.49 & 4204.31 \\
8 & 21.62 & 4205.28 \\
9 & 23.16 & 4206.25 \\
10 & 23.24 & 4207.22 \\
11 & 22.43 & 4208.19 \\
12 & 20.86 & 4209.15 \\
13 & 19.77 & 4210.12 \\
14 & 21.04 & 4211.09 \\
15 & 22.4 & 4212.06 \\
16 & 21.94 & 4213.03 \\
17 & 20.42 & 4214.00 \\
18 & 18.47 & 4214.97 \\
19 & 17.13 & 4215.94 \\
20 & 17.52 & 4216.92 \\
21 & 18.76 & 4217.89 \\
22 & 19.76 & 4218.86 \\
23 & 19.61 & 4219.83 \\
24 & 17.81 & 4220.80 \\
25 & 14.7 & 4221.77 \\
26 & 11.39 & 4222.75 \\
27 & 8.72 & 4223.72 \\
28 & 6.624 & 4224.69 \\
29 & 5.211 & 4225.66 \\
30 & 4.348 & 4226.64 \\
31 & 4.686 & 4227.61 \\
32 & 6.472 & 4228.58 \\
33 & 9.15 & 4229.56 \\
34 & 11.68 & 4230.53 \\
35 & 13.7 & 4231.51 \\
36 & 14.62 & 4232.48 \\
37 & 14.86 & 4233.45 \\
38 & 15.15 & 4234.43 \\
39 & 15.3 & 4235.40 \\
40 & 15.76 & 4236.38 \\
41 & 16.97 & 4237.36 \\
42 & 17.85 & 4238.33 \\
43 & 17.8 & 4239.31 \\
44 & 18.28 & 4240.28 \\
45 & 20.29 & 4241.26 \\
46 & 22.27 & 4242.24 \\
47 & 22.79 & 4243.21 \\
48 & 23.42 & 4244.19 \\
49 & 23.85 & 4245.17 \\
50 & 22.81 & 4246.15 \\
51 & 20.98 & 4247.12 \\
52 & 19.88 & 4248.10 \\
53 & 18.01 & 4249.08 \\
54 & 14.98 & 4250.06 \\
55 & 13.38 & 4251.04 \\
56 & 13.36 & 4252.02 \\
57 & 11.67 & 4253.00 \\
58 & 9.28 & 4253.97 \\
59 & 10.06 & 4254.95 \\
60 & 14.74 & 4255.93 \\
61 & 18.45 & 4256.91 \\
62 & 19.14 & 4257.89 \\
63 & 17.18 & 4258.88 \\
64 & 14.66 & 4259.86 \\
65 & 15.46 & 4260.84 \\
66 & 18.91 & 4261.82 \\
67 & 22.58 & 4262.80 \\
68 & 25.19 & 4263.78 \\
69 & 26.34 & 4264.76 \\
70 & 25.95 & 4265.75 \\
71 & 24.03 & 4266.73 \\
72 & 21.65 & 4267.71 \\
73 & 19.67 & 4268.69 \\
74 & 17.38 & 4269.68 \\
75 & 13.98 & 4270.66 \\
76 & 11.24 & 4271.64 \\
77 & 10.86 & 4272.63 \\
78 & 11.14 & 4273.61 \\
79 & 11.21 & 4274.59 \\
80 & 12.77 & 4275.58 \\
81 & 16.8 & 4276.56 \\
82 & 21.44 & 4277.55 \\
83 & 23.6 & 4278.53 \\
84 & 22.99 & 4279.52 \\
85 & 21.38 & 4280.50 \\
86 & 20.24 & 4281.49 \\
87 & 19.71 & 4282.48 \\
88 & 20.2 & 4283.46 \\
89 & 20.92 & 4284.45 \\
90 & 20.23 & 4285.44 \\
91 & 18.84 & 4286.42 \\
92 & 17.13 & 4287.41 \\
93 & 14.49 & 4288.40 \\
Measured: 6.48 angstrom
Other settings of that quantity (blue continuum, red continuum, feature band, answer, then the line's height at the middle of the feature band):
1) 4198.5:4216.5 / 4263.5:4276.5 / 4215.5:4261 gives 7.5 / 18.4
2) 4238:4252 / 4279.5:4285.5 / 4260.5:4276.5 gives 1.8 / 20.3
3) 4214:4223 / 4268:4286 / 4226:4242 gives 3.6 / 17.6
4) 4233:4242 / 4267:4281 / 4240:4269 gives -3.3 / 17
